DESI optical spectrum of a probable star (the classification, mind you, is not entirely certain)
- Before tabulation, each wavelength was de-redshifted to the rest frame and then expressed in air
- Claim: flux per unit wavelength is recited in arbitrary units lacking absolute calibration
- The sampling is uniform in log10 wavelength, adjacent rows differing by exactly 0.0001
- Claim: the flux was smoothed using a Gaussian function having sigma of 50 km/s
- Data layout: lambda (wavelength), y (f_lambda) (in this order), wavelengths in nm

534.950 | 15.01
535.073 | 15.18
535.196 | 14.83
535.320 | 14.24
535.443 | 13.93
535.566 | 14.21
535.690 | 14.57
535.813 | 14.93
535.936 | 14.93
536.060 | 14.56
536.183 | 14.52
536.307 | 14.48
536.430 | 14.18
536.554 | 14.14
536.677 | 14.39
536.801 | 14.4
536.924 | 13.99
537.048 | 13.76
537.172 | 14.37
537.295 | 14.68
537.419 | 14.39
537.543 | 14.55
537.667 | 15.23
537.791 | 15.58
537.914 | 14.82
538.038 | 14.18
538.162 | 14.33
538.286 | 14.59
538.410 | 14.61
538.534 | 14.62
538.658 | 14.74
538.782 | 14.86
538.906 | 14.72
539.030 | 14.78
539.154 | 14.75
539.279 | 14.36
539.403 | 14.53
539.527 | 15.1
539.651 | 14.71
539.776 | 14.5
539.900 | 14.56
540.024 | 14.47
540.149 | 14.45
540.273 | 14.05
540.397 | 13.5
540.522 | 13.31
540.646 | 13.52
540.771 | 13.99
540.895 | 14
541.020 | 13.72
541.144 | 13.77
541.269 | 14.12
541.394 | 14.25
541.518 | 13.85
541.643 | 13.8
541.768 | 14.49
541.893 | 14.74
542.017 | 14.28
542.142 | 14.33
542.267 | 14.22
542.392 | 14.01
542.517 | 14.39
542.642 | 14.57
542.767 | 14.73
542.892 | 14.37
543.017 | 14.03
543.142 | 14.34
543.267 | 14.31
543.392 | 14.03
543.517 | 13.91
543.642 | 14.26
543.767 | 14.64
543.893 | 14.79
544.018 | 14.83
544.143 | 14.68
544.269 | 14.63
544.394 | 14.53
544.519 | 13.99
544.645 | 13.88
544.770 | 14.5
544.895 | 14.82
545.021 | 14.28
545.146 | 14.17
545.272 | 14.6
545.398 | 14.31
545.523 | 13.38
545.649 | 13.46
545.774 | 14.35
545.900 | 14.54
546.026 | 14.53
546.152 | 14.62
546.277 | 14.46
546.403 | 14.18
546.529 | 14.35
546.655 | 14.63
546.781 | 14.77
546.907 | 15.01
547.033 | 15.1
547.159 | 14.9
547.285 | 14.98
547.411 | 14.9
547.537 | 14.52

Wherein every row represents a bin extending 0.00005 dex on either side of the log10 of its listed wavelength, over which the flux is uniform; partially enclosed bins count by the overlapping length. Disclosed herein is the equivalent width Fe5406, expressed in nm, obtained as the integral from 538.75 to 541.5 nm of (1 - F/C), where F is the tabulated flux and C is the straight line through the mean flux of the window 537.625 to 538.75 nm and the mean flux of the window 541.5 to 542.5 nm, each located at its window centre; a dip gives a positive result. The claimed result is 0.043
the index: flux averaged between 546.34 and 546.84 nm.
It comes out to 14.5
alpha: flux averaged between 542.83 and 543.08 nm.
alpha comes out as 14.2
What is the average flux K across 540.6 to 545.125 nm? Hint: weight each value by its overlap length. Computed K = 14.3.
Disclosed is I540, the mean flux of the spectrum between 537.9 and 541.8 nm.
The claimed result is 14.3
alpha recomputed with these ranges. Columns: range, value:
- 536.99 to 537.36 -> 14.3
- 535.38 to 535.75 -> 14.2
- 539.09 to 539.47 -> 14.5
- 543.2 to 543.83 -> 14.2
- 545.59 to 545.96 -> 14.1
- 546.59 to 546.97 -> 14.8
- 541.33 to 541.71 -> 14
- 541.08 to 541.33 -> 14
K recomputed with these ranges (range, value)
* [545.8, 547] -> 14.6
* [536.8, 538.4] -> 14.5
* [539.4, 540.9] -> 14.2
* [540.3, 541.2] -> 13.7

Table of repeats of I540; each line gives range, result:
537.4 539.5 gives 14.7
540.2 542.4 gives 14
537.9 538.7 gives 14.5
